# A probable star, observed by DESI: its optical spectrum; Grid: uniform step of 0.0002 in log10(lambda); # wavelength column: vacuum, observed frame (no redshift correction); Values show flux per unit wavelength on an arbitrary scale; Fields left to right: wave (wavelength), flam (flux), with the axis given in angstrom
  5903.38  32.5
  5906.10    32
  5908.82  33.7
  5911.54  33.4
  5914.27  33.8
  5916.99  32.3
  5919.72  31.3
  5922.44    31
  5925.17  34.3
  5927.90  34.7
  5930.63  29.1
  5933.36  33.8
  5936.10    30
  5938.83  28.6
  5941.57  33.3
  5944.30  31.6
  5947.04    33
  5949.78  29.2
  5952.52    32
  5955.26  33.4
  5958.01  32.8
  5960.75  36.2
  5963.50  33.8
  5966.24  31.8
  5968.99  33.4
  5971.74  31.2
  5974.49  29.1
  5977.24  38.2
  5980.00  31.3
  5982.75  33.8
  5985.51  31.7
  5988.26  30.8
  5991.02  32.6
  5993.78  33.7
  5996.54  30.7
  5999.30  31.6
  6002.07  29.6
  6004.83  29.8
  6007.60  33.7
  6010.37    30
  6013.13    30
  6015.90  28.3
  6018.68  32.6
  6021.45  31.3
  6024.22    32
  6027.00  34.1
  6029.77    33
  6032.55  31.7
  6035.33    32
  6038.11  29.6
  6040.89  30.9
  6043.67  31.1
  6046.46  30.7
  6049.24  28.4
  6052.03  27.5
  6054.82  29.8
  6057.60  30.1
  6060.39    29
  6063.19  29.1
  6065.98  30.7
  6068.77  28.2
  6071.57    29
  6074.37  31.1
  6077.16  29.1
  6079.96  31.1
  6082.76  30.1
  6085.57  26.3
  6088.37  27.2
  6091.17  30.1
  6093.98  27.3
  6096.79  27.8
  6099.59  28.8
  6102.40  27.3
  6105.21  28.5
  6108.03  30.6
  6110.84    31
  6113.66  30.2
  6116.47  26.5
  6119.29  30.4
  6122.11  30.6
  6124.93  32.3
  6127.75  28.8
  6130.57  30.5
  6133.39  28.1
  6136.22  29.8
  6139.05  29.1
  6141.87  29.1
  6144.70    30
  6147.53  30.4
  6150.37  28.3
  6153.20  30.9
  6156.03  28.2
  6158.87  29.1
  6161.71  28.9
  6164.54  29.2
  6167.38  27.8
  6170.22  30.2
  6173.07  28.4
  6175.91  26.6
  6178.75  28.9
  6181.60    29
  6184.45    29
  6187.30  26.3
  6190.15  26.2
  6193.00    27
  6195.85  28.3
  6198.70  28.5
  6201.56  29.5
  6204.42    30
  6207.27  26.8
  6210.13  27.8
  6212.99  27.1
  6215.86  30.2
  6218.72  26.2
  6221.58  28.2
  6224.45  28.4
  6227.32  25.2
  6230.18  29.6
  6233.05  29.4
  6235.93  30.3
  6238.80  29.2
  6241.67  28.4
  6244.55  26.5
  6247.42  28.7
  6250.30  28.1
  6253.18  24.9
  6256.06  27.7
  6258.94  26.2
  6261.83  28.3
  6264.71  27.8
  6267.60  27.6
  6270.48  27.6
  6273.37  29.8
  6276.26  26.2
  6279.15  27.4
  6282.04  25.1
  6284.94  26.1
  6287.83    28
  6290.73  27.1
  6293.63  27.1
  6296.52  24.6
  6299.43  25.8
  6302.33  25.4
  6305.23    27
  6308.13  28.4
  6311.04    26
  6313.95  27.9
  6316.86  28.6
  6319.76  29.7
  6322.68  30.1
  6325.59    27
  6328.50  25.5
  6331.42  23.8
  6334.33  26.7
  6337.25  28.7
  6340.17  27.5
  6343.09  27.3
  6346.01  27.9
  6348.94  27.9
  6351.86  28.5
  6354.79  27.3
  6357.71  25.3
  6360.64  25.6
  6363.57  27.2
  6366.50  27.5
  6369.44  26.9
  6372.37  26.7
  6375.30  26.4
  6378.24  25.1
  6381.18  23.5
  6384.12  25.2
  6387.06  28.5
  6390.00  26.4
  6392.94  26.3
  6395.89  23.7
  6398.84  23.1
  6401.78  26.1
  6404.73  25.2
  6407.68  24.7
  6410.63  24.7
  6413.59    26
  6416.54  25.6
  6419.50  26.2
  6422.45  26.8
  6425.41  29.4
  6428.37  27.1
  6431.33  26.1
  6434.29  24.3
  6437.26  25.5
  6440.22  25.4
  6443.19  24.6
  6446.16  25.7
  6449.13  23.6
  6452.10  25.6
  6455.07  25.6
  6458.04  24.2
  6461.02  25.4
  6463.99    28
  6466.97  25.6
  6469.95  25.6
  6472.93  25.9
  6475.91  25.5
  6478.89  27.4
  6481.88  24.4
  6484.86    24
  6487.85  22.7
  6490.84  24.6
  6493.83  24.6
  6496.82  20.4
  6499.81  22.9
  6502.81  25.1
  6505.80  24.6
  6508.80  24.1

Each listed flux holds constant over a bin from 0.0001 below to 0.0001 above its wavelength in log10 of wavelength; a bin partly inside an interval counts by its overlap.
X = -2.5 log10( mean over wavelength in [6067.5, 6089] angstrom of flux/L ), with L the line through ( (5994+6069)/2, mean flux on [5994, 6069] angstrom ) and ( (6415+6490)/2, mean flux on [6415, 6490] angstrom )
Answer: 0.038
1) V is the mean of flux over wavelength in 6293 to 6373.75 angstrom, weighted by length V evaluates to 27.1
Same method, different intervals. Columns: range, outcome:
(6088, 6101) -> 28.3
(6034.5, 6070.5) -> 29.7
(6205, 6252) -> 28.2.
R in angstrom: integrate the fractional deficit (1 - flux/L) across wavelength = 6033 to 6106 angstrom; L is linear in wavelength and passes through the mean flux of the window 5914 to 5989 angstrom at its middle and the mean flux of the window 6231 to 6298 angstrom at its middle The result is 2.92 angstrom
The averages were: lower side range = 32.3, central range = 29.3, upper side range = 27.5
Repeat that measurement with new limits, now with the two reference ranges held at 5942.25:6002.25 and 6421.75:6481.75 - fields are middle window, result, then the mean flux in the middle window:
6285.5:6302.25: 0.9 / 26.4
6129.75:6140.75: 0.3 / 29.3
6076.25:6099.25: 1.6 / 28.6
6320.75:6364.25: 0.3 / 27.1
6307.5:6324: -0.4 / 28.4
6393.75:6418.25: 1.4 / 24.9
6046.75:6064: 1.2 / 29.1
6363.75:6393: 0.6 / 26.3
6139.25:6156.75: 0.3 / 29.5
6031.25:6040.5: 0.1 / 31.1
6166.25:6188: 0.9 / 28.3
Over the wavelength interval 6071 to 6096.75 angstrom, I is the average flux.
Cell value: 29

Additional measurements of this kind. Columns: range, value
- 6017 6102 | 29.9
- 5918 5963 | 32.2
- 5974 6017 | 31.6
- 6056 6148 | 29.3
